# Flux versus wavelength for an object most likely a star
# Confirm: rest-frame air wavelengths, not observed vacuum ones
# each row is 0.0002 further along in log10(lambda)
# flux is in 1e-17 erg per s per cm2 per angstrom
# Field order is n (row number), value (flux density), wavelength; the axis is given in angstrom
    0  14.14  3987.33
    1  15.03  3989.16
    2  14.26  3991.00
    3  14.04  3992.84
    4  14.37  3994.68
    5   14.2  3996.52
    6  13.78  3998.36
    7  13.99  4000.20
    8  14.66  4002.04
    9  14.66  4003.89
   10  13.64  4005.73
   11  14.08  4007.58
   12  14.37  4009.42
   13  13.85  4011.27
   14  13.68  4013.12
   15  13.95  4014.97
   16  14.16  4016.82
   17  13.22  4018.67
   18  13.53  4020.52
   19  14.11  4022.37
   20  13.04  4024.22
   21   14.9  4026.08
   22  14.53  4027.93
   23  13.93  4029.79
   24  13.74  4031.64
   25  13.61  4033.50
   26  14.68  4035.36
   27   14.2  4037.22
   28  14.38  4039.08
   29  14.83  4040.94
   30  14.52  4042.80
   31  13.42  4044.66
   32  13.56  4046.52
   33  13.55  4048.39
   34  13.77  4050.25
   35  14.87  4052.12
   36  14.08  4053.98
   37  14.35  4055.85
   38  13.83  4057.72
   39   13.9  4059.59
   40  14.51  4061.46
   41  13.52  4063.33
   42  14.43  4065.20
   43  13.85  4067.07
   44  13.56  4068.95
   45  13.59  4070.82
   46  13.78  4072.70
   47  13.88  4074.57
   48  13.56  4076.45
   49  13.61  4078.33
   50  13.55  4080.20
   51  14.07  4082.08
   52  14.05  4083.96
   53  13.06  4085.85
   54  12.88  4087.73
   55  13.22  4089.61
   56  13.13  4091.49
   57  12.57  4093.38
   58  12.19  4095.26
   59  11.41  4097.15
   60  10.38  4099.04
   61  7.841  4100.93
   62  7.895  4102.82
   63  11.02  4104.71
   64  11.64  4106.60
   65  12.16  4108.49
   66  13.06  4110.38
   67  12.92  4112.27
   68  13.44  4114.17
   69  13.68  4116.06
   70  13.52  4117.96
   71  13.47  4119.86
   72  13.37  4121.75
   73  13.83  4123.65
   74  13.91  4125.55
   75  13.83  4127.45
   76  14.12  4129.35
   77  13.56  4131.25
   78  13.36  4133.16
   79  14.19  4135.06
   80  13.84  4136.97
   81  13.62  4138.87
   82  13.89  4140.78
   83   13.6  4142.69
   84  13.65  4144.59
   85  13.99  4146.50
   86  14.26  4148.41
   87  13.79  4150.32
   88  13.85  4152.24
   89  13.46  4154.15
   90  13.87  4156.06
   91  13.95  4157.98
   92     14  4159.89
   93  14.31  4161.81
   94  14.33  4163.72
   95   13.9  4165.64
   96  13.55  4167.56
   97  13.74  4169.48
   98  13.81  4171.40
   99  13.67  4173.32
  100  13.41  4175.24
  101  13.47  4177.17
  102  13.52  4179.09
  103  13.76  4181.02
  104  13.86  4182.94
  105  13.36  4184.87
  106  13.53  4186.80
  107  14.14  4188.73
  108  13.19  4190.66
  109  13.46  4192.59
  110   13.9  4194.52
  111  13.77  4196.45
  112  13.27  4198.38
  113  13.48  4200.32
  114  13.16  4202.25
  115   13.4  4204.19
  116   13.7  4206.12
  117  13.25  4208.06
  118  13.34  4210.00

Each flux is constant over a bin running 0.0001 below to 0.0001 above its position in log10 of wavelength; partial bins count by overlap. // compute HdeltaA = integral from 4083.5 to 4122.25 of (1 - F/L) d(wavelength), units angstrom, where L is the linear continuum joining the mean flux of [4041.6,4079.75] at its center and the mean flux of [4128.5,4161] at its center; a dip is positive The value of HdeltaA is 4.7 angstrom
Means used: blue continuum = 13.9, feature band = 12.2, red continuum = 13.8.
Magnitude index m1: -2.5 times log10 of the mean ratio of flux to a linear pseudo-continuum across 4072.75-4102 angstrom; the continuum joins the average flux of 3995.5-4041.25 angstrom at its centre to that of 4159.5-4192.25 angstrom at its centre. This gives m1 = 0.10 mag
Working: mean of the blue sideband 14.1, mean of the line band 12.6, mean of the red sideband 13.7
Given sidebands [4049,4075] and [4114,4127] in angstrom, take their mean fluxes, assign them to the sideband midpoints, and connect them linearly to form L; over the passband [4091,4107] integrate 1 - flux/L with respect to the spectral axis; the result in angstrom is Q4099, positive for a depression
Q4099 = 3.43 angstrom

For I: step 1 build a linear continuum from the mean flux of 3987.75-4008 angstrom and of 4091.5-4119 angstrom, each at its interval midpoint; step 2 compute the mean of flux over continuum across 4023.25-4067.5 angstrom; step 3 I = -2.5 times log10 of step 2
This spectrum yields -0.08 mag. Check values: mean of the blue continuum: 14.2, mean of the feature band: 14.1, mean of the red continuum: 11.7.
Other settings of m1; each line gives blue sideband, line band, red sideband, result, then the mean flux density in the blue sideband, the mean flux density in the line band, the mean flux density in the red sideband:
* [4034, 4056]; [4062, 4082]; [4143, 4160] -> 0.025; 14.2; 13.8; 13.9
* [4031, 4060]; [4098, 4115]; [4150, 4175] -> 0.246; 14.1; 11.1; 13.9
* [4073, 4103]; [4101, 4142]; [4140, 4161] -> 0.022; 12.5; 13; 13.8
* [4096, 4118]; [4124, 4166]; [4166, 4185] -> -0.098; 11.5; 13.9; 13.6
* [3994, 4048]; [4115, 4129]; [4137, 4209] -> 0.011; 14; 13.7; 13.7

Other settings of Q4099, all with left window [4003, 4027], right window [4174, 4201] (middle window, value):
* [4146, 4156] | -0.15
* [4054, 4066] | -0.21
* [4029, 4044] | -0.36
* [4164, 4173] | -0.11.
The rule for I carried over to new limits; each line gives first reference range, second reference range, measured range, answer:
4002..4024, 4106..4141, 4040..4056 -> -0.02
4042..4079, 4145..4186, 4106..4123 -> 0.06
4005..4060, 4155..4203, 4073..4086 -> 0.01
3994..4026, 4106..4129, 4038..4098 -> -0.01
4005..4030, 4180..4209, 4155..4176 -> -0.02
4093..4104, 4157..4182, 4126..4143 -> -0.15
